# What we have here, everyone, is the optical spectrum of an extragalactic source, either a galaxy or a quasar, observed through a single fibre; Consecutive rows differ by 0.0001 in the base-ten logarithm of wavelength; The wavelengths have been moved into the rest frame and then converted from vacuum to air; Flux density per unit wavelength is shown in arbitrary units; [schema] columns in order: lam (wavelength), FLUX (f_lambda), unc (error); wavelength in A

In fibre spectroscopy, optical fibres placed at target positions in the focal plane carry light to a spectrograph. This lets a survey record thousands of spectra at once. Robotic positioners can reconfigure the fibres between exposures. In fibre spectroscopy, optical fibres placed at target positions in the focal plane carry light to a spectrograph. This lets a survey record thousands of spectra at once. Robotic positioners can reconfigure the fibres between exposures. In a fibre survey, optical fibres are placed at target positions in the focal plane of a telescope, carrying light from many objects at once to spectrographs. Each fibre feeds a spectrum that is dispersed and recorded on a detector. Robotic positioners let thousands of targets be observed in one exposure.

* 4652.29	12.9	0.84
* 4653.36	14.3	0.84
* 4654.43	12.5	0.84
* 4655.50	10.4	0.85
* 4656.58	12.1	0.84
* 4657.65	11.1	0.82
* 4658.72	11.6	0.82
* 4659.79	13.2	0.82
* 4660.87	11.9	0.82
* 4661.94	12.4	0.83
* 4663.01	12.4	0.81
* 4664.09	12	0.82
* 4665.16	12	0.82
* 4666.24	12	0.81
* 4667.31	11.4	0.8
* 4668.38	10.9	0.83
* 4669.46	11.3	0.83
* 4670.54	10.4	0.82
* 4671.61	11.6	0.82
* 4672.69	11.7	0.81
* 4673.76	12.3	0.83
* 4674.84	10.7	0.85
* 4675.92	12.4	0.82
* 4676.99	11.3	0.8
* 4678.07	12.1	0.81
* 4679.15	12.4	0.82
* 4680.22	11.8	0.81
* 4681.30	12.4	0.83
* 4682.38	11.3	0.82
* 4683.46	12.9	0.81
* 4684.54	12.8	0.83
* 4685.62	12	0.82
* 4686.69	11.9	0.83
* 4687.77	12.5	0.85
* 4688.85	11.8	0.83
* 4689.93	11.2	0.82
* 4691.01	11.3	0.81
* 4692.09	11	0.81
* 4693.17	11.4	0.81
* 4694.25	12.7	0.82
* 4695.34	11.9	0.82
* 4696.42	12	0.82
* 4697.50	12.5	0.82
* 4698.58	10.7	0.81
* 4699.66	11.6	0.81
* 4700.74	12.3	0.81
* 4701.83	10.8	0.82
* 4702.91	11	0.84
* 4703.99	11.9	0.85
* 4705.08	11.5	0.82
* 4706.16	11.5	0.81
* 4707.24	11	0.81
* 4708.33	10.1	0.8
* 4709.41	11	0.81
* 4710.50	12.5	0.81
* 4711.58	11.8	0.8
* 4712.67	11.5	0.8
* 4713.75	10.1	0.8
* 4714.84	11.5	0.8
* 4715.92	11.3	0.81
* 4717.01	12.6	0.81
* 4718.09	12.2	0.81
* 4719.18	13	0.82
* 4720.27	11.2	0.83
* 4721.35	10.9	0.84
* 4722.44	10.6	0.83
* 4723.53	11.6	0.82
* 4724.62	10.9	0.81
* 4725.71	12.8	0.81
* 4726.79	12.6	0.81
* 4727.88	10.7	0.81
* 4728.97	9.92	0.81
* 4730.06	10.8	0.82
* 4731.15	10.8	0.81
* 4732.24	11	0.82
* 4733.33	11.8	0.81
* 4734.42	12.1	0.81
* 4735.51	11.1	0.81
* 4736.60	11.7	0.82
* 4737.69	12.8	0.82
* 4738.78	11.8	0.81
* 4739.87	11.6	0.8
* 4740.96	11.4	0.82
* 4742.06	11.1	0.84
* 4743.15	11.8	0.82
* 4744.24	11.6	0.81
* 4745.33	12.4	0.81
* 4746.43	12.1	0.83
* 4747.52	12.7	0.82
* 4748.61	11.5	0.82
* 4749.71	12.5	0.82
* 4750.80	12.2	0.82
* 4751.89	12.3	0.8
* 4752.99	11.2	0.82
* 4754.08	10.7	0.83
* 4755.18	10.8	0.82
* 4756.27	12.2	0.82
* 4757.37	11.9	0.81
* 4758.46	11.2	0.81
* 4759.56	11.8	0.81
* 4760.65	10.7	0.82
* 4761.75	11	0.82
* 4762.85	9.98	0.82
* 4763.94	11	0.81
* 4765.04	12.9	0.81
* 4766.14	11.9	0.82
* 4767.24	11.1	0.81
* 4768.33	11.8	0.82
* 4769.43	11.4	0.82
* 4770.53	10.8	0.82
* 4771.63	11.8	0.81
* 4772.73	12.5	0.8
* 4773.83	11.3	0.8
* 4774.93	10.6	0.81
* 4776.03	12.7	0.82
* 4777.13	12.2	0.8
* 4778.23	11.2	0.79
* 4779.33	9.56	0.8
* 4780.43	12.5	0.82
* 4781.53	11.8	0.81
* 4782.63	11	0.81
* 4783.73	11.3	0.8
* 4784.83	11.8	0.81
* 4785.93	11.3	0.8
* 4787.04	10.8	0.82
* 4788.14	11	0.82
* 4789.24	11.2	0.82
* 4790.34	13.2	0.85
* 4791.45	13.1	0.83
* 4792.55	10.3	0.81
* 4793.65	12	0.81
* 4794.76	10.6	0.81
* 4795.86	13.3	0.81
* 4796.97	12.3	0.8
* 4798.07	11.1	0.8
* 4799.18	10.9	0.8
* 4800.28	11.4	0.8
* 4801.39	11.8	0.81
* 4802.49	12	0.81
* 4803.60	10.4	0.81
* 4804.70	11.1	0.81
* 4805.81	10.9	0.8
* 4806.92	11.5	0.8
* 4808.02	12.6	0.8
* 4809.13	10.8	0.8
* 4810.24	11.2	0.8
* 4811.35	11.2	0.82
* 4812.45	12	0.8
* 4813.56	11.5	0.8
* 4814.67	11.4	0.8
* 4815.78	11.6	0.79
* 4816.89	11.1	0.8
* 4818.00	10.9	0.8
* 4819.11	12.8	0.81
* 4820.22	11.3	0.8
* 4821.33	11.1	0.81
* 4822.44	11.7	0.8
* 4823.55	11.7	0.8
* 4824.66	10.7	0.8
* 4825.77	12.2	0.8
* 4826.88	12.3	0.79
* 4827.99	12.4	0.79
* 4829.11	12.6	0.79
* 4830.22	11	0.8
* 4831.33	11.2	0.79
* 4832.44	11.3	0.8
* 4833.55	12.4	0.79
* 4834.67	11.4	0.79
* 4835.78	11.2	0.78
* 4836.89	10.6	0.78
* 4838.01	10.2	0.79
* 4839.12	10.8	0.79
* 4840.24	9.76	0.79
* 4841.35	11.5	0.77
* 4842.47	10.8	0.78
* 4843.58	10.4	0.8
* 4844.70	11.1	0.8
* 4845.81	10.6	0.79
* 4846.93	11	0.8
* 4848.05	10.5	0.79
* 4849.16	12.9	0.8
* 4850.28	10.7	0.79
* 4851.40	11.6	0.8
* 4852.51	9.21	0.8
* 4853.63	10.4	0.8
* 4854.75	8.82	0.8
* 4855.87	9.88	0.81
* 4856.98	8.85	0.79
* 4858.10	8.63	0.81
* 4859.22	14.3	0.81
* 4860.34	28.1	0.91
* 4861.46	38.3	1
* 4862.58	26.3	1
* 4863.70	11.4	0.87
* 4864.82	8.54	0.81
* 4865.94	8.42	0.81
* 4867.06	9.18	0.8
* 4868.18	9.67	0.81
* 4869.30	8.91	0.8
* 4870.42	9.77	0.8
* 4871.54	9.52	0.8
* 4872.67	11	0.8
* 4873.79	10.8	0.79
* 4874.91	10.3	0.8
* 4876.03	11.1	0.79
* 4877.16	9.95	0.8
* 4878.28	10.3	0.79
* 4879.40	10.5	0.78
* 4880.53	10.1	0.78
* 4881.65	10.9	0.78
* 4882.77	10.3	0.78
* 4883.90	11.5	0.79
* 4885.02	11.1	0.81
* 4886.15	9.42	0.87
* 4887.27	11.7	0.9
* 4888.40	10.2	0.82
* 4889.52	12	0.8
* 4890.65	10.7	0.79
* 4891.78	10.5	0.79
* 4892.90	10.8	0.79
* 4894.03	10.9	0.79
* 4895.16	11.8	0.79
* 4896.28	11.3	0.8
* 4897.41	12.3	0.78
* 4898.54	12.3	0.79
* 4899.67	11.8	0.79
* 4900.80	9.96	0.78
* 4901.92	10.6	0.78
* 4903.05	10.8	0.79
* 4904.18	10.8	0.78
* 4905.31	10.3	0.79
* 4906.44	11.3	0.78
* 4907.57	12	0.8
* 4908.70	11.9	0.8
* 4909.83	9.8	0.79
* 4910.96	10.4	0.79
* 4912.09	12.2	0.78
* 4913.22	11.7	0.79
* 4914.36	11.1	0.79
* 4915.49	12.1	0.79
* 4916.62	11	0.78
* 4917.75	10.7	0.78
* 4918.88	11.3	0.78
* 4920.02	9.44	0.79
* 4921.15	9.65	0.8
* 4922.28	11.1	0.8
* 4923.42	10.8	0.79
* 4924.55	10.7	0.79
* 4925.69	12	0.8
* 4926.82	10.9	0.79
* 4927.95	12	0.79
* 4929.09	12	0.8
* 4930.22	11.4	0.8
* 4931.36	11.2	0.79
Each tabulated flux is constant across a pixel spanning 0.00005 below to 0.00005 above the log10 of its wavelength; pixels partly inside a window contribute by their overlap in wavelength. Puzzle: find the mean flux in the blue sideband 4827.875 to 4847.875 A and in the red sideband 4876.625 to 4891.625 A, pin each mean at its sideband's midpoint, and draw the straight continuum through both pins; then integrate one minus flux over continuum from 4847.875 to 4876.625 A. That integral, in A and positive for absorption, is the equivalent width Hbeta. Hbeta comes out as -4.61 A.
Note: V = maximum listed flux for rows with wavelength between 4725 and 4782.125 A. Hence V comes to 12.9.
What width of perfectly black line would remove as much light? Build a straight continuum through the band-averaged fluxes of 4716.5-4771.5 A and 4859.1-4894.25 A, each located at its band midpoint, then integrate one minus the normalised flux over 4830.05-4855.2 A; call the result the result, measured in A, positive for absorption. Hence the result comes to 2.7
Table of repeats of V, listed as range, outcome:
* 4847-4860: 14.3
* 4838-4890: 38.3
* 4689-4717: 12.7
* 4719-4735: 13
